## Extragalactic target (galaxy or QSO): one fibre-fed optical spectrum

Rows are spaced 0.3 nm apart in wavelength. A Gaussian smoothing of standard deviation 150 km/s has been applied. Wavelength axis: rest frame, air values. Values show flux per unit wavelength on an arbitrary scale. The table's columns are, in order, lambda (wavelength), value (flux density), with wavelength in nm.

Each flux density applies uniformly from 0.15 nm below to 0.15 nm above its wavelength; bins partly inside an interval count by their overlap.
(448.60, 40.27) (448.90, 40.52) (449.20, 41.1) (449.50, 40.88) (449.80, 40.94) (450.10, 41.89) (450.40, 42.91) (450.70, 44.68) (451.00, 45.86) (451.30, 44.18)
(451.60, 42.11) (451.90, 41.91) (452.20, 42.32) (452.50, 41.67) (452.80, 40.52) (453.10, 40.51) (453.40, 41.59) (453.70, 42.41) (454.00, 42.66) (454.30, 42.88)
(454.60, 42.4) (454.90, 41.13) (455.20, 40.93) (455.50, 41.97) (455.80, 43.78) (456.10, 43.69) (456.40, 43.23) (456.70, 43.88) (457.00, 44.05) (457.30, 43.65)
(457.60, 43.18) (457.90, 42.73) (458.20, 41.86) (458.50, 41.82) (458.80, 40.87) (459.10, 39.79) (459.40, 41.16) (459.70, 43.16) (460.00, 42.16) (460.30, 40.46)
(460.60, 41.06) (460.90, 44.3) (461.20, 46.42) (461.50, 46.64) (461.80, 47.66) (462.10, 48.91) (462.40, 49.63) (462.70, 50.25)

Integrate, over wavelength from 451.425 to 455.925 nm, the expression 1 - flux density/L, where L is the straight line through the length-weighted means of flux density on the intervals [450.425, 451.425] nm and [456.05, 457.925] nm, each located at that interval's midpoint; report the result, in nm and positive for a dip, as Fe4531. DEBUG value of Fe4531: 0.227 nm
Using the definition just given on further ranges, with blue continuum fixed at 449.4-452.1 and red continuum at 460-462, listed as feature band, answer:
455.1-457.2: 0.024 nm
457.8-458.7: 0.039 nm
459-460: 0.058 nm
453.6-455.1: 0.039 nm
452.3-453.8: 0.064 nm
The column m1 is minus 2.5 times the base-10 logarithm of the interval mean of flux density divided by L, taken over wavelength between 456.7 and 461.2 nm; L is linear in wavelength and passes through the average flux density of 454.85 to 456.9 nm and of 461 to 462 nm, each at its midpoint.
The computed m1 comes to 0.07 mag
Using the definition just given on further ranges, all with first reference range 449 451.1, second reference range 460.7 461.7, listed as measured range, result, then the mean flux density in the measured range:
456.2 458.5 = 0.03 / 43.1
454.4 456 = 0.05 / 42.1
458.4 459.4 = 0.11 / 40.8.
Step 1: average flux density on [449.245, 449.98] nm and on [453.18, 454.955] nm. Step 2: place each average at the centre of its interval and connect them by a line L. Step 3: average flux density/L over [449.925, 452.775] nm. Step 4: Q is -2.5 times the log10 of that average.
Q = -0.038 mag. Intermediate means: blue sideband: 41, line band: 42.9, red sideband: 42.2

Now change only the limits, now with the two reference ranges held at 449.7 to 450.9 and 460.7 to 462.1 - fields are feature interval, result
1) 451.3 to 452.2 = 0.02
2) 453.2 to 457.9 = 0.04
